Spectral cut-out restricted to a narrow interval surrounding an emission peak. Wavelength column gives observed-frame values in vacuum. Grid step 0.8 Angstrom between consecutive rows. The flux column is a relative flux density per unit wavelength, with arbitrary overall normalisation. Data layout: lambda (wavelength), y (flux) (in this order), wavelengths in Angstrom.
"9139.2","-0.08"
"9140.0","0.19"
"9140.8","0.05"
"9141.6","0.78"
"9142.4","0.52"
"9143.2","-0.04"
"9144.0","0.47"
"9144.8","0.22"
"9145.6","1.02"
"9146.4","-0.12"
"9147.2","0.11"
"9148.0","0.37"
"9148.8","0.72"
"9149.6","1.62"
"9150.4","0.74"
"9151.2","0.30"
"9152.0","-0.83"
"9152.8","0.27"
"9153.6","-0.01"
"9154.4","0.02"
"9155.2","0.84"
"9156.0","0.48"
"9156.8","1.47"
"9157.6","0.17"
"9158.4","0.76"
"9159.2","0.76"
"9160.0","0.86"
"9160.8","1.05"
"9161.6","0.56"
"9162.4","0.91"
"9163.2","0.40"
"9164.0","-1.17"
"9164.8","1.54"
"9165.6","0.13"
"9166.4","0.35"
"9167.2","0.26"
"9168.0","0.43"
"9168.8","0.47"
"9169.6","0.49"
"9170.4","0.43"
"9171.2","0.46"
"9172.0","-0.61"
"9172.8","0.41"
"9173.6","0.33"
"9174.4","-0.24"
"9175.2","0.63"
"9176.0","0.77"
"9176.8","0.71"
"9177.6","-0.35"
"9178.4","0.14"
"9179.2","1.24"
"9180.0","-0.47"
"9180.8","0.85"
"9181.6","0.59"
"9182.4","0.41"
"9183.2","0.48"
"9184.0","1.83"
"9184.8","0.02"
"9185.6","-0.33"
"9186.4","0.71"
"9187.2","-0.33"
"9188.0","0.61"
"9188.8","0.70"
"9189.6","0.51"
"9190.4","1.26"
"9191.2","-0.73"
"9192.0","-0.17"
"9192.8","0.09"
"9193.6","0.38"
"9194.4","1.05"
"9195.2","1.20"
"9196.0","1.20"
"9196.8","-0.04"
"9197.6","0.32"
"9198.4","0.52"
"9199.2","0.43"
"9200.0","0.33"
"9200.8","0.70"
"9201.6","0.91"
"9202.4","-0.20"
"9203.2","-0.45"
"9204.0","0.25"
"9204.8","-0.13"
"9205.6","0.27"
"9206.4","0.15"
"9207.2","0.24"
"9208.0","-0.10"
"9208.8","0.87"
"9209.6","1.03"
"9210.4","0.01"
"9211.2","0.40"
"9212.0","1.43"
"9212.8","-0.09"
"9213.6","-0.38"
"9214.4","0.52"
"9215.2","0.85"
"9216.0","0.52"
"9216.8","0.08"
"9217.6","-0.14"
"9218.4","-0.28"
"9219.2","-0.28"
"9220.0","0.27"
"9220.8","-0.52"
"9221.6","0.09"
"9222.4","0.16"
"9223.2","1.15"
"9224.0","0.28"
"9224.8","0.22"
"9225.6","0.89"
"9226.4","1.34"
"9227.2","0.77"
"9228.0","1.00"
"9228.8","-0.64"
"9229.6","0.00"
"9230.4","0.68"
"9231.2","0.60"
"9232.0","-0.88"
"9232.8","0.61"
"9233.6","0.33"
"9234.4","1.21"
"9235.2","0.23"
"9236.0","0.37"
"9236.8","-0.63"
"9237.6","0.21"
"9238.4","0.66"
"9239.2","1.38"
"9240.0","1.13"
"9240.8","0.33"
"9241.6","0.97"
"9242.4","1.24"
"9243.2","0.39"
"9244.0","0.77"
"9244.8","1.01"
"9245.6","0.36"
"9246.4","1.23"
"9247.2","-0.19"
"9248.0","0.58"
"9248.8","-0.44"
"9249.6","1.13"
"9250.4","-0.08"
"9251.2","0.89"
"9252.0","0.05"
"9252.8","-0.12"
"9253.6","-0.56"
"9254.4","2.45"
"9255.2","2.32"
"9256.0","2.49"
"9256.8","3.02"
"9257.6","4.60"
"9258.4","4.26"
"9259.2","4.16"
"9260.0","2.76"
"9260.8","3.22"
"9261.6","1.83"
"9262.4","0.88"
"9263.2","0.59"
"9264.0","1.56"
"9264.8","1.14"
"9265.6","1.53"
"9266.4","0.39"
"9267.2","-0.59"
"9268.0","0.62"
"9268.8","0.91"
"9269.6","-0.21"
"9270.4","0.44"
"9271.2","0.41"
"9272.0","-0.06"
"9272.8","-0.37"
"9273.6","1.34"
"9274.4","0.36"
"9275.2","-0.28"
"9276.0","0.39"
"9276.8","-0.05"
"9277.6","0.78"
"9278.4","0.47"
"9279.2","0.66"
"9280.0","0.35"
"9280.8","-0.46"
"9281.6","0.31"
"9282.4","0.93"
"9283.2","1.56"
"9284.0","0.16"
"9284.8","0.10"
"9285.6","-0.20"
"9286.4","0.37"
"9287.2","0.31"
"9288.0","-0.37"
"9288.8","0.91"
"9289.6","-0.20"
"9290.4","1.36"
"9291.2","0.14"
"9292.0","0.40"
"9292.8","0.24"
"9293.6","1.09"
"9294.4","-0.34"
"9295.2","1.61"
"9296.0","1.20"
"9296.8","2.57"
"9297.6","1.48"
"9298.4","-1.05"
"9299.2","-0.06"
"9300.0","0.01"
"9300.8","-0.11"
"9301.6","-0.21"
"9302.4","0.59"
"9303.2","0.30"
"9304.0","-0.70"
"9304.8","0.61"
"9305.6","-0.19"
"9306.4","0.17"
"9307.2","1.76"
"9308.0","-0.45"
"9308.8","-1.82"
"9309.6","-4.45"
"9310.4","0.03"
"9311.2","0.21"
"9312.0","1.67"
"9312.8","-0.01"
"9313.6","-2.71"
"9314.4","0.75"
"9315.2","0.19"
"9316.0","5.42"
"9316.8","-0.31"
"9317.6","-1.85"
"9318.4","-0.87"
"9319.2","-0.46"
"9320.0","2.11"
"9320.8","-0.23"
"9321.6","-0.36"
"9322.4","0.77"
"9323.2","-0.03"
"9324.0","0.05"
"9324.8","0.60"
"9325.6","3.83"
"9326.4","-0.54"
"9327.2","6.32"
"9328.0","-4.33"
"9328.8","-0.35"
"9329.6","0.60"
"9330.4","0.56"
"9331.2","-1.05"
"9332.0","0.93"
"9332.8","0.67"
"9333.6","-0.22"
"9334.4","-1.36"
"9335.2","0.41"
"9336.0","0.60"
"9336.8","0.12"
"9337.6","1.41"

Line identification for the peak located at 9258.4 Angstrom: H-beta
